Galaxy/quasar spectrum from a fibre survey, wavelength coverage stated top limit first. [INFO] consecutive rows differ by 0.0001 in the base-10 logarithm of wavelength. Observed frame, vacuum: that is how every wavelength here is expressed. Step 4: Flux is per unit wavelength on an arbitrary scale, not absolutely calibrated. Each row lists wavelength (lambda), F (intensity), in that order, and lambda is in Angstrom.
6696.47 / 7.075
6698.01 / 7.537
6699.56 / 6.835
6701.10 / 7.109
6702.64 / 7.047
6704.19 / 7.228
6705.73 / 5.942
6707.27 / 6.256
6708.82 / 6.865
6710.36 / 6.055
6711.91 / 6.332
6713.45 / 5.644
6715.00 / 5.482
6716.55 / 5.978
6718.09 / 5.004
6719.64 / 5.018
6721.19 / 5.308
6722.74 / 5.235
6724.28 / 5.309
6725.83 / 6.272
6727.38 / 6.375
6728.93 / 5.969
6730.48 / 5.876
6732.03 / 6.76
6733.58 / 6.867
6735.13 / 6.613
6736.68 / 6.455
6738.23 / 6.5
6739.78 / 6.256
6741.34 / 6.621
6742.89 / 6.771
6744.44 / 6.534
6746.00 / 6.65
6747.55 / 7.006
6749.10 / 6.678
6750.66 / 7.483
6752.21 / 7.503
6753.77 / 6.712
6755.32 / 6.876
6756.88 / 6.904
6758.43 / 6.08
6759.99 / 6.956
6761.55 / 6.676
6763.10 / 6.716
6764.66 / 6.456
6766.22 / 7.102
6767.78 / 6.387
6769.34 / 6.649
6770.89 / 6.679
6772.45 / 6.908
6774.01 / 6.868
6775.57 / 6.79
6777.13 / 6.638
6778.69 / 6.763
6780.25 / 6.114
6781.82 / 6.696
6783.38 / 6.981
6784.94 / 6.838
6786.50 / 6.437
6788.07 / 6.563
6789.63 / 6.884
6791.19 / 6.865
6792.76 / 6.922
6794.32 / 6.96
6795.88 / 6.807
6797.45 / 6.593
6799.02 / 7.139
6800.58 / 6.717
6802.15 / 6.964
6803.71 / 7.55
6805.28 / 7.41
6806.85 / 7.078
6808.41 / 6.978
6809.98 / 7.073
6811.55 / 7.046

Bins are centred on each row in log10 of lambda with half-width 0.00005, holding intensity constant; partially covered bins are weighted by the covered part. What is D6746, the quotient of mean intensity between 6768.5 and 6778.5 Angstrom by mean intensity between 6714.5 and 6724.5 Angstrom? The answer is 1.27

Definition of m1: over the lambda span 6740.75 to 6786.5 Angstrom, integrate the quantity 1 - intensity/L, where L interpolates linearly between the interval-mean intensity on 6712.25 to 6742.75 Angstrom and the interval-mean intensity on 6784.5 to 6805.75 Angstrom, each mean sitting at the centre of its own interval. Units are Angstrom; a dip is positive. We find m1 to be -2.0 Angstrom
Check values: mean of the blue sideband 6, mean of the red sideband 6.9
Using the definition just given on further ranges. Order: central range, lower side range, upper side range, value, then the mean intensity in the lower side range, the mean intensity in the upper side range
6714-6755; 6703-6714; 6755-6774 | 1.6 Angstrom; 6.37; 6.7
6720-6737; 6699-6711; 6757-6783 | 1.6 Angstrom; 6.67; 6.67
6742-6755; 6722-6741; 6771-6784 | -1.0 Angstrom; 6.22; 6.71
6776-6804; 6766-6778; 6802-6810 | 0.8 Angstrom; 6.74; 7.21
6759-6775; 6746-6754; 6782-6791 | 0.4 Angstrom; 7.06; 6.75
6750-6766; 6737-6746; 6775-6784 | -0.6 Angstrom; 6.54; 6.65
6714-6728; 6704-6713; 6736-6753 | 2.1 Angstrom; 6.37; 6.77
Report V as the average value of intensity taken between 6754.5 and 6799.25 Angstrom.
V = 6.73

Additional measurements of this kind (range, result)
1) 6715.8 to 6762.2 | 6.38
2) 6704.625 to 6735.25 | 5.96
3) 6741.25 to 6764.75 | 6.8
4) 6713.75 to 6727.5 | 5.52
